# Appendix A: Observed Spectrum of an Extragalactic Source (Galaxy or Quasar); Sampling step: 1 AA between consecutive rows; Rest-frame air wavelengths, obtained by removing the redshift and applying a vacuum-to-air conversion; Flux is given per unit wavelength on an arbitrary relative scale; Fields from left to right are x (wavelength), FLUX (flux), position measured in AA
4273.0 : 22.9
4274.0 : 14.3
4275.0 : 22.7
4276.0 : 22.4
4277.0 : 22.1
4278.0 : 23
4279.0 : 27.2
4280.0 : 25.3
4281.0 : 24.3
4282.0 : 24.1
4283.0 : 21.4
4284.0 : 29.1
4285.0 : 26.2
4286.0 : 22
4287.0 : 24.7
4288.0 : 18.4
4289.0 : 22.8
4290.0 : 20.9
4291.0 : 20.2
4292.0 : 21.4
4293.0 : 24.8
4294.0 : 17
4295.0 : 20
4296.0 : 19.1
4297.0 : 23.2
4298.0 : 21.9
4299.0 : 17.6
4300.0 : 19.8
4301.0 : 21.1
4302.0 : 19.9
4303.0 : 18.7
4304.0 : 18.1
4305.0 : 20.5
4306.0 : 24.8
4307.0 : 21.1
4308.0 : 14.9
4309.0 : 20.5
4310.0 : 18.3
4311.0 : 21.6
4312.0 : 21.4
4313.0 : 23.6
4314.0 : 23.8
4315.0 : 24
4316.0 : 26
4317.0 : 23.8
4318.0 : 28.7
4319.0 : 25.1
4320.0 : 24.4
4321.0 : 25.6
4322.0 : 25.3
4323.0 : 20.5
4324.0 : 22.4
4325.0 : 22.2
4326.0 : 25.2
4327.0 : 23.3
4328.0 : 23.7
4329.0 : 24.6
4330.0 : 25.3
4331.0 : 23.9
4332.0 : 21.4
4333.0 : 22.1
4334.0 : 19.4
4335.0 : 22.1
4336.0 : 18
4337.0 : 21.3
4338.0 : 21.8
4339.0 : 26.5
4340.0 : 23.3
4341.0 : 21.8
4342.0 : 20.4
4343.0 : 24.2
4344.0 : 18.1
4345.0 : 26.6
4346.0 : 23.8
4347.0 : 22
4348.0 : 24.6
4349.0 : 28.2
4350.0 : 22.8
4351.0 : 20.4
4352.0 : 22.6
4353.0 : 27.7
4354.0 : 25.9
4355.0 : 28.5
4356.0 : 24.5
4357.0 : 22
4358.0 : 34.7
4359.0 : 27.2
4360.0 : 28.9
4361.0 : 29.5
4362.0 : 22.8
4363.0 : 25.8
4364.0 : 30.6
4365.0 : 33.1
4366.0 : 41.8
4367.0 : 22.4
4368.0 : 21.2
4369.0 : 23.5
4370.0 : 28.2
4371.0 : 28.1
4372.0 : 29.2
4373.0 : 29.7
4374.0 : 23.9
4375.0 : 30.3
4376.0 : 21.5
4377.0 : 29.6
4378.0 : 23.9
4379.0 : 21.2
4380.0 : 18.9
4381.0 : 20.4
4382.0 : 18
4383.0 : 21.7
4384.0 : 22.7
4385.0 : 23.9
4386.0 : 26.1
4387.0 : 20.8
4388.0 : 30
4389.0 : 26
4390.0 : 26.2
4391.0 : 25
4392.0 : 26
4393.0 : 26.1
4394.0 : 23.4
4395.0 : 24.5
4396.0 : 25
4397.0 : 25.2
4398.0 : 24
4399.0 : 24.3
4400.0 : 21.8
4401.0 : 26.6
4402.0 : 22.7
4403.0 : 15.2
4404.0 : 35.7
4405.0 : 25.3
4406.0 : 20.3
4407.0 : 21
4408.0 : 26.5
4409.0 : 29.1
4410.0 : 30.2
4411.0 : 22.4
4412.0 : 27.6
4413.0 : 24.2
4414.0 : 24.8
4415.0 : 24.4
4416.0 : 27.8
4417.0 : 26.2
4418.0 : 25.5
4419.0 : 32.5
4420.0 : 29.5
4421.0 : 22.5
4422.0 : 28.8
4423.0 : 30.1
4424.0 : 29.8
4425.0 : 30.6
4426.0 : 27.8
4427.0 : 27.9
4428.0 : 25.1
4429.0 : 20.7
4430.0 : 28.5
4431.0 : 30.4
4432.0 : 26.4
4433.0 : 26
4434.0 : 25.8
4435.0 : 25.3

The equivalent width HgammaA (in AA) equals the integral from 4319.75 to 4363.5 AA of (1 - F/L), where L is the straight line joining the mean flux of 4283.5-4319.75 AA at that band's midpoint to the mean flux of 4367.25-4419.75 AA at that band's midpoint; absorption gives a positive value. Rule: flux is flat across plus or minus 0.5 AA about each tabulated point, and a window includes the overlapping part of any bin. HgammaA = -1.5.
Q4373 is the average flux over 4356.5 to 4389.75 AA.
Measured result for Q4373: 26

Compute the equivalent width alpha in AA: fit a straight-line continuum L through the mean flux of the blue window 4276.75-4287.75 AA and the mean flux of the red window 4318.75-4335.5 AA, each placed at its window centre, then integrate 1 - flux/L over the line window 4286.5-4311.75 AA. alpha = 3.7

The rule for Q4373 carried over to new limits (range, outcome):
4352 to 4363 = 26.9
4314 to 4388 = 24.6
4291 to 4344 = 22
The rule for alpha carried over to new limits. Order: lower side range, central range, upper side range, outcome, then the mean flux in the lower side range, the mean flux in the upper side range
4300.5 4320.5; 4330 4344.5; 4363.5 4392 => 1.0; 22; 25.6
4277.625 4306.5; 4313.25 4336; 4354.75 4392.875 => -0.1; 22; 26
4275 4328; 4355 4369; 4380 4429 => -2.2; 22.4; 25.3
